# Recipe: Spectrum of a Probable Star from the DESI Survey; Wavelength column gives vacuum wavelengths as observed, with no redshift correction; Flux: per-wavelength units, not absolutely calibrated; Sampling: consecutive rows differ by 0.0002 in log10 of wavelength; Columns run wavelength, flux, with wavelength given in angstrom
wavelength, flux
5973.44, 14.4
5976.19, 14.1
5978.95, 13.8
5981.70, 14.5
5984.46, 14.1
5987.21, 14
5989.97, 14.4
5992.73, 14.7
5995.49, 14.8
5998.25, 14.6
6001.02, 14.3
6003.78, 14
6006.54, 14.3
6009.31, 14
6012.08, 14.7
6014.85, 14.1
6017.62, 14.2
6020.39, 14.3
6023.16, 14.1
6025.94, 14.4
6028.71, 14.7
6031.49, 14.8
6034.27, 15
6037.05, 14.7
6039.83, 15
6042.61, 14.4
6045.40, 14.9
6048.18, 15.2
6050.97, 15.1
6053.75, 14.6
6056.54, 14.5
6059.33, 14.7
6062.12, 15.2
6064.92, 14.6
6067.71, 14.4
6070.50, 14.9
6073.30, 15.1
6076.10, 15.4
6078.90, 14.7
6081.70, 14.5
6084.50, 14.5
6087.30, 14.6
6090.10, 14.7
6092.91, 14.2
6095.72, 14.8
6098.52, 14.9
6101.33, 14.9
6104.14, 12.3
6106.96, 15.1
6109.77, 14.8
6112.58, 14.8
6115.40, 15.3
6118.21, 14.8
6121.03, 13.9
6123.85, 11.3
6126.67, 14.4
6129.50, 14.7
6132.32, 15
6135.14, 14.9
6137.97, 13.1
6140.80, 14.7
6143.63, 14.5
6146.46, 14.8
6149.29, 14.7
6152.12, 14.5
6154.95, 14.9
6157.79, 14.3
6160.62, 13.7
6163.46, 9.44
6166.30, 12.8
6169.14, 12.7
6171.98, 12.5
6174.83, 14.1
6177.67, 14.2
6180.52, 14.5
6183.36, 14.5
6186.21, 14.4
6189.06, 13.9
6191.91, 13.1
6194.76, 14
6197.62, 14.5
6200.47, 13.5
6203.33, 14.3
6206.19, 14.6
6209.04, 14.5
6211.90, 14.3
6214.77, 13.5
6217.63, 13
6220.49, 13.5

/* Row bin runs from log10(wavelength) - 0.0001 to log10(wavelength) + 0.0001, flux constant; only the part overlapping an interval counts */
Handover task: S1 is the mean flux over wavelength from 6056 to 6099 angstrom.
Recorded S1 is 14.7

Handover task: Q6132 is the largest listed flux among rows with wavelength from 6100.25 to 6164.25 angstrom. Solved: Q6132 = 15.3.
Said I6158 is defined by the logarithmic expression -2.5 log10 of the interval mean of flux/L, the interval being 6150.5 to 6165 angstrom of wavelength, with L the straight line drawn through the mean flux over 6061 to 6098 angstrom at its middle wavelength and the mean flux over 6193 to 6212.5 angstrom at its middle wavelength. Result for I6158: 0.08 mag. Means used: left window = 14.7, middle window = 13.4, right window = 14.2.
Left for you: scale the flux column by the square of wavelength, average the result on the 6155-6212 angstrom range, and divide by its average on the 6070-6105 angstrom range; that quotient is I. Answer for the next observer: 0.97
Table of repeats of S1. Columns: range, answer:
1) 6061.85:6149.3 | 14.5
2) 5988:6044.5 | 14.5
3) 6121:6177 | 13.7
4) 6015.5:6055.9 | 14.7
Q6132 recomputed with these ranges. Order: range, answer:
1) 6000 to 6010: 14.3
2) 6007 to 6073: 15.2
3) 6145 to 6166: 14.9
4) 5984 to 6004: 14.8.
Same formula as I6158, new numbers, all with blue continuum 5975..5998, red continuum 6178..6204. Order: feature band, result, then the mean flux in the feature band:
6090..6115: -0.03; 14.5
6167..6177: 0.07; 13.2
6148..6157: -0.04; 14.7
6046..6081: -0.05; 14.9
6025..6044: -0.03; 14.7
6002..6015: 0.00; 14.2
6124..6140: 0.00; 14.2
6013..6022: 0.00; 14.2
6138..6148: -0.02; 14.4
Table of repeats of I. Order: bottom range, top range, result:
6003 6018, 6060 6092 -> 1.06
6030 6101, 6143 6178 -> 0.95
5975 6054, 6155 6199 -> 0.99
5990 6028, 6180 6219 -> 1.04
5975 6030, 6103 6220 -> 1.03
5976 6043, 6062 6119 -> 1.05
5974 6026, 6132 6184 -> 1.02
